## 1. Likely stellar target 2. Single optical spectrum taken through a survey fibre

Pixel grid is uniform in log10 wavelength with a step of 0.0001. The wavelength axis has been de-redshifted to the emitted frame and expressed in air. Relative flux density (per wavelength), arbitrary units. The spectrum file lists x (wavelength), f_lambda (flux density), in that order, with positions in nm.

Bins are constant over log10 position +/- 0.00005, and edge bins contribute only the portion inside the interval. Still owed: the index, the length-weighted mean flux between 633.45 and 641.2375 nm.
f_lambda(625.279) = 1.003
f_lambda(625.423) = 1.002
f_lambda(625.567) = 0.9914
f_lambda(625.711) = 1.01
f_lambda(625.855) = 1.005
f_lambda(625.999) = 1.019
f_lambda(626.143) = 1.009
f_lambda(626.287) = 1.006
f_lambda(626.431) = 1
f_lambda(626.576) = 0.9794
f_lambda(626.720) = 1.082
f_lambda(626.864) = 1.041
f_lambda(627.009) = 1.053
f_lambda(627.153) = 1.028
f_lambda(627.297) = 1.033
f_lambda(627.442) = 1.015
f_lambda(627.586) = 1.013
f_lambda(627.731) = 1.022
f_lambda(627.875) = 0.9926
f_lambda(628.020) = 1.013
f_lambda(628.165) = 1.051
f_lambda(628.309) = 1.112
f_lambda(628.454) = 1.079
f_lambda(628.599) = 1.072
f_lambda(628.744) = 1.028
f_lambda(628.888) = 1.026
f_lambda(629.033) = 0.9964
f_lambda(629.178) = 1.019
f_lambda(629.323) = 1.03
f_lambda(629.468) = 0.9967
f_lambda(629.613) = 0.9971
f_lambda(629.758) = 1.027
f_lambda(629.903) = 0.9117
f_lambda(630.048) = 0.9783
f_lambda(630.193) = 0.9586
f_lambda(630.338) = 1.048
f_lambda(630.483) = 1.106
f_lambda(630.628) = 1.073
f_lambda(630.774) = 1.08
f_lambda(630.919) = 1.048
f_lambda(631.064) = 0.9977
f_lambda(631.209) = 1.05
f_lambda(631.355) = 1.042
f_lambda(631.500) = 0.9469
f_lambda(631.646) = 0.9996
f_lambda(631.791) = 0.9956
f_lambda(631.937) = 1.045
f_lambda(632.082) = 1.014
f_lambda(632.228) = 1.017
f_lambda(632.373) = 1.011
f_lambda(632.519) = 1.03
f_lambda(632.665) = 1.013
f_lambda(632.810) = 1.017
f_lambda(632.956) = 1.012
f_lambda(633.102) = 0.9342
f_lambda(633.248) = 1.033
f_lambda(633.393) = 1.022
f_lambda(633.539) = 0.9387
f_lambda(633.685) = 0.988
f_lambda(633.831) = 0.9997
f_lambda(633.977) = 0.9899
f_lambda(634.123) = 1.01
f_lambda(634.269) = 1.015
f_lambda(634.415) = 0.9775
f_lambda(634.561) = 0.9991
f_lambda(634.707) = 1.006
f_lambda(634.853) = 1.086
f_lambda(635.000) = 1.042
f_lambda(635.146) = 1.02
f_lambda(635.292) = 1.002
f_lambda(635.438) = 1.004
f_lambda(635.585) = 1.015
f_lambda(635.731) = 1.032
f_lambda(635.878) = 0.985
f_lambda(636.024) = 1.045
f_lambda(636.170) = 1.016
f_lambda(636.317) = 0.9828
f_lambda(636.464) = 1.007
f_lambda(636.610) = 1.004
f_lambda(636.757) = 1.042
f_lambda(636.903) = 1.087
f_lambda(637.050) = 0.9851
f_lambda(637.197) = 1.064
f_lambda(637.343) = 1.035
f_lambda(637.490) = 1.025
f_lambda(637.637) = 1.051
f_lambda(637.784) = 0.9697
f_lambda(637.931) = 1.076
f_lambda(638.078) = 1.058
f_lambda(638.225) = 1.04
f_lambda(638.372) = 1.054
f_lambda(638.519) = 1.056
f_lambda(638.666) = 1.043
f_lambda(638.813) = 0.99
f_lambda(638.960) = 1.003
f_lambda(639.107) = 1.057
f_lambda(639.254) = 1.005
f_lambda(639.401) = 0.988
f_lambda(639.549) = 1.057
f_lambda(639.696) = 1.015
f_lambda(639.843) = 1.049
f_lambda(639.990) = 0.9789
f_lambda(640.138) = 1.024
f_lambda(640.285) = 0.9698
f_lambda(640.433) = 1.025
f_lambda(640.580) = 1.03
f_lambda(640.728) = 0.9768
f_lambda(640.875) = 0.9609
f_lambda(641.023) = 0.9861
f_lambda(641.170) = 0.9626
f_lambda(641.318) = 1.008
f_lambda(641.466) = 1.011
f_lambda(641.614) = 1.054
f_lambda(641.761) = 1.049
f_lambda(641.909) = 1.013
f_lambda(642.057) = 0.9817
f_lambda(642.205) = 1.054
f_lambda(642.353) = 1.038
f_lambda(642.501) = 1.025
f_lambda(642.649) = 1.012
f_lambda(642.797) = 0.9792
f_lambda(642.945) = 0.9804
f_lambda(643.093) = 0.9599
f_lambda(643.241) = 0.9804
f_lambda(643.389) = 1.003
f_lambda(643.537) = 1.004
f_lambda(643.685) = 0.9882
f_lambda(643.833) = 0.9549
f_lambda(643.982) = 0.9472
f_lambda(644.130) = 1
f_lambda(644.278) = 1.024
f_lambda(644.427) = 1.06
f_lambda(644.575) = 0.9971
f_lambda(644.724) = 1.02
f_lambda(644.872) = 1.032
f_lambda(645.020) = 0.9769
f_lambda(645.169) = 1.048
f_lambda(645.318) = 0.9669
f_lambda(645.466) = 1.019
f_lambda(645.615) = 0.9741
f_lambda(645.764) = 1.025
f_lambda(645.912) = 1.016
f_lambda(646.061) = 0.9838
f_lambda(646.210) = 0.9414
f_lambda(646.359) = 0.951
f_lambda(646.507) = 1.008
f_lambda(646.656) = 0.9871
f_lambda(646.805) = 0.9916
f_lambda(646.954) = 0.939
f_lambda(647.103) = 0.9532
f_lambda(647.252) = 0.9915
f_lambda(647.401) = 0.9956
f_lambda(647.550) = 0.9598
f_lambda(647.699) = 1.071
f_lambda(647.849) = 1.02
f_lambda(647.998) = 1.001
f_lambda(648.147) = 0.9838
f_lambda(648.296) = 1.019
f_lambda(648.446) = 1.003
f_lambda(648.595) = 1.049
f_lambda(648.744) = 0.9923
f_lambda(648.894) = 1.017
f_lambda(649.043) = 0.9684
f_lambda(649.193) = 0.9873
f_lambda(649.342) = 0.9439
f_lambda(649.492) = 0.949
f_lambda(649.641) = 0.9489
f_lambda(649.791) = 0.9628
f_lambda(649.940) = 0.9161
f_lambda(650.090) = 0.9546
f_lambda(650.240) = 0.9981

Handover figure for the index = 1.02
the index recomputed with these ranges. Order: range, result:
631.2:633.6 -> 1.01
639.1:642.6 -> 1.01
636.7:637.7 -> 1.04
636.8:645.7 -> 1.01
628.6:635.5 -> 1.01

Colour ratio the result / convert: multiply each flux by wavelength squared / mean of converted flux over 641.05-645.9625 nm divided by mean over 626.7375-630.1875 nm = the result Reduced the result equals 1.03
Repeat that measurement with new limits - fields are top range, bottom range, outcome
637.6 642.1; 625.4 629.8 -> 1.03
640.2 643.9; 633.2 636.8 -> 1.01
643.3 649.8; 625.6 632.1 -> 1.03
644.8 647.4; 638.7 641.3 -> 1.00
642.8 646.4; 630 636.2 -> 1.02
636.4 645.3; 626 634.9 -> 1.03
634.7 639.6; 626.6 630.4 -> 1.03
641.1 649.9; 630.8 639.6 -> 1.01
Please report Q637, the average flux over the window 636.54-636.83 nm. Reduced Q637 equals 1.02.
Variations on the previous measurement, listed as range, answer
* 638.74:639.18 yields 1.02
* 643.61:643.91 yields 0.97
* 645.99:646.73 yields 0.975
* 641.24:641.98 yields 1.03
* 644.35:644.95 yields 1.03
